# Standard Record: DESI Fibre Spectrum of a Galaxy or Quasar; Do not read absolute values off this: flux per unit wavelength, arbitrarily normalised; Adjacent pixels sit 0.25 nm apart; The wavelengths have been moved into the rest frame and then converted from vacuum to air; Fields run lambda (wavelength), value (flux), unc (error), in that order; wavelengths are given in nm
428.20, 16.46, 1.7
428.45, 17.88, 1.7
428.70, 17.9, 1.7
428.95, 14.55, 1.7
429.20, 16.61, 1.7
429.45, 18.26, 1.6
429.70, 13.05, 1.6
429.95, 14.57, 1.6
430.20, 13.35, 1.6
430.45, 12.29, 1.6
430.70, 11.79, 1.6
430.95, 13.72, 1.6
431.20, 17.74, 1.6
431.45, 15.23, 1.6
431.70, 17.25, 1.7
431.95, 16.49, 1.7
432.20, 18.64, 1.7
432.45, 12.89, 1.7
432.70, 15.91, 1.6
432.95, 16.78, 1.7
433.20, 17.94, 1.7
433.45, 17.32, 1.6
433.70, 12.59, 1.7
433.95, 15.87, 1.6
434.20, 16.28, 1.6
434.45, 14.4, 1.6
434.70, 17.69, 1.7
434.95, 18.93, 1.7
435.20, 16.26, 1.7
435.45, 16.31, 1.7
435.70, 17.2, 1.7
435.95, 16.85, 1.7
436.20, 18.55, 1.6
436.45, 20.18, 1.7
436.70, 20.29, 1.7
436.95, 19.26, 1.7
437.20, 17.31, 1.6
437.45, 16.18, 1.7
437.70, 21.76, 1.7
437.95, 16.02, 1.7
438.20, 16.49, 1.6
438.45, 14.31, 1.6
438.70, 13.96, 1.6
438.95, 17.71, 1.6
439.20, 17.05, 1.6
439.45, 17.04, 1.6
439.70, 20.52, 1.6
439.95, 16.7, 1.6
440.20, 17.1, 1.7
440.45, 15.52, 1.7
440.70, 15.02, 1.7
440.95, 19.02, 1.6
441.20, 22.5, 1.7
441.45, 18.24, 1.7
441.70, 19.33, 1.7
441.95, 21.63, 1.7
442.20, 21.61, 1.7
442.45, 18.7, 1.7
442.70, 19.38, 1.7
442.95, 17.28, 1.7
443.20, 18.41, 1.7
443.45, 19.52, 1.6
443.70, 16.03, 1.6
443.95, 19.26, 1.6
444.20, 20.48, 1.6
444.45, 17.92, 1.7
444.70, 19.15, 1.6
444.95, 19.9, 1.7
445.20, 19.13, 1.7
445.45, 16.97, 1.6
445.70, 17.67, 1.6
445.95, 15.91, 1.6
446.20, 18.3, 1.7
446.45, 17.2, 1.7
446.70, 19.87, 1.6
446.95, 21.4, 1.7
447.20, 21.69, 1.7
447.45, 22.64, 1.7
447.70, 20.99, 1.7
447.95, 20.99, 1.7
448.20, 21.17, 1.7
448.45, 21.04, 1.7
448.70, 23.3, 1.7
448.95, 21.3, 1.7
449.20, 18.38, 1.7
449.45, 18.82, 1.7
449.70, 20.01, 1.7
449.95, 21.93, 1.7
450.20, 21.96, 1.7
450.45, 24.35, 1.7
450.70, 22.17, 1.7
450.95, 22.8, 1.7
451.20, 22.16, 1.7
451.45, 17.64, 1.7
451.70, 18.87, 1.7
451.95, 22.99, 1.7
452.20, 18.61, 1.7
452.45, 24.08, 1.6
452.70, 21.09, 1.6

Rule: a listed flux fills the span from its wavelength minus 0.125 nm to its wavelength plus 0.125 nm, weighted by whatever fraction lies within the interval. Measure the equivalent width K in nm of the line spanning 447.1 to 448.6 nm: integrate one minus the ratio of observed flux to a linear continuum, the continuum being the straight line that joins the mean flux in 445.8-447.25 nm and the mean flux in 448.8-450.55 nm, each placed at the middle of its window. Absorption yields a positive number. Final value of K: -0.13 nm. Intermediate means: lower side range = 18.9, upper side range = 20.9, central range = 21.4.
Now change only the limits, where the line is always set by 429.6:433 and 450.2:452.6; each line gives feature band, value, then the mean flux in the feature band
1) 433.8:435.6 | -0.05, 16.5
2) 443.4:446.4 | 0.17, 18.3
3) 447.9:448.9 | -0.05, 21.6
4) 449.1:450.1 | 0.05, 19.9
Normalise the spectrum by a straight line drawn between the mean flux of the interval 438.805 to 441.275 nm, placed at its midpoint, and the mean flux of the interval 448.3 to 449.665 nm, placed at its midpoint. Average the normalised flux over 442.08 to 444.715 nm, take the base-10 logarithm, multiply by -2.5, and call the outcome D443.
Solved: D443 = -0.007 mag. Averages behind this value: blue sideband 17.7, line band 18.9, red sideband 20.5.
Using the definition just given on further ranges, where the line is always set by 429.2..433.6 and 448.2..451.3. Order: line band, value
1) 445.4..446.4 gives 0.17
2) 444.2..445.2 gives 0.04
